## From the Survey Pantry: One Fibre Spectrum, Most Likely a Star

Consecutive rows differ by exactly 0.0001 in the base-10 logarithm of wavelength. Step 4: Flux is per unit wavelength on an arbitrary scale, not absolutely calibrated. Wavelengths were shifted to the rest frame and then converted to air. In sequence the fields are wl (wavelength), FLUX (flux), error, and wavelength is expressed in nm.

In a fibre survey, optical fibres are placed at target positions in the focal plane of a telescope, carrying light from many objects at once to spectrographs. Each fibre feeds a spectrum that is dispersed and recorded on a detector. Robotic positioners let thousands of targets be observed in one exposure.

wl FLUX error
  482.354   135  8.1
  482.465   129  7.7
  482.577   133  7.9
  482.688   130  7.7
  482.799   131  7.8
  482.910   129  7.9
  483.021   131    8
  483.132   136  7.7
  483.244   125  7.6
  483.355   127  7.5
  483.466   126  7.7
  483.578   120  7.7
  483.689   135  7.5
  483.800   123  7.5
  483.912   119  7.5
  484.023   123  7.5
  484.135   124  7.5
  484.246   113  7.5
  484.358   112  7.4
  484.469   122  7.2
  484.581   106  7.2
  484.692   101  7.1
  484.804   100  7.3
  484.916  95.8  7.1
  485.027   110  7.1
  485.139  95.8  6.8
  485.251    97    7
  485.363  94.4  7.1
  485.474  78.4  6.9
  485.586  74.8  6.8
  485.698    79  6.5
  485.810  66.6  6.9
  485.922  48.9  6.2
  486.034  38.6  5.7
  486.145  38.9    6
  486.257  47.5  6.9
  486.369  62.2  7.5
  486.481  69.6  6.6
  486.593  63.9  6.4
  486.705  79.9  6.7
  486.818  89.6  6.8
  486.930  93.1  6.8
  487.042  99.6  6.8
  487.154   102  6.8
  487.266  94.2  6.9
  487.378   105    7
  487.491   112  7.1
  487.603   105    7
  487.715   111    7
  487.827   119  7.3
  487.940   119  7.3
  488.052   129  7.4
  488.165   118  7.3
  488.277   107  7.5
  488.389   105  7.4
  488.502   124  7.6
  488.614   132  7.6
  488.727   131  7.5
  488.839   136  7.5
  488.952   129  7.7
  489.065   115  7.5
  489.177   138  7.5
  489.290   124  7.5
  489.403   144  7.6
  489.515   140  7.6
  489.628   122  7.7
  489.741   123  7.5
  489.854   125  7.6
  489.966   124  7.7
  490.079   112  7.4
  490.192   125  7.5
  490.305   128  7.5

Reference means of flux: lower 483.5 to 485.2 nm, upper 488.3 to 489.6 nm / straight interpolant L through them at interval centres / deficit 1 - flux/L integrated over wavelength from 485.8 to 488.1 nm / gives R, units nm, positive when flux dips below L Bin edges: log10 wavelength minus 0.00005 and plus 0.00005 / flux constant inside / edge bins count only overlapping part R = 0.69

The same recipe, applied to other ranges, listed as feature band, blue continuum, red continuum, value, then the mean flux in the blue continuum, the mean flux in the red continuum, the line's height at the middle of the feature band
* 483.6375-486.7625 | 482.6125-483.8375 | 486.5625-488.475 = 0.755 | 129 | 104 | 117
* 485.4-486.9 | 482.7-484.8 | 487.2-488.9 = 0.676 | 122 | 116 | 119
